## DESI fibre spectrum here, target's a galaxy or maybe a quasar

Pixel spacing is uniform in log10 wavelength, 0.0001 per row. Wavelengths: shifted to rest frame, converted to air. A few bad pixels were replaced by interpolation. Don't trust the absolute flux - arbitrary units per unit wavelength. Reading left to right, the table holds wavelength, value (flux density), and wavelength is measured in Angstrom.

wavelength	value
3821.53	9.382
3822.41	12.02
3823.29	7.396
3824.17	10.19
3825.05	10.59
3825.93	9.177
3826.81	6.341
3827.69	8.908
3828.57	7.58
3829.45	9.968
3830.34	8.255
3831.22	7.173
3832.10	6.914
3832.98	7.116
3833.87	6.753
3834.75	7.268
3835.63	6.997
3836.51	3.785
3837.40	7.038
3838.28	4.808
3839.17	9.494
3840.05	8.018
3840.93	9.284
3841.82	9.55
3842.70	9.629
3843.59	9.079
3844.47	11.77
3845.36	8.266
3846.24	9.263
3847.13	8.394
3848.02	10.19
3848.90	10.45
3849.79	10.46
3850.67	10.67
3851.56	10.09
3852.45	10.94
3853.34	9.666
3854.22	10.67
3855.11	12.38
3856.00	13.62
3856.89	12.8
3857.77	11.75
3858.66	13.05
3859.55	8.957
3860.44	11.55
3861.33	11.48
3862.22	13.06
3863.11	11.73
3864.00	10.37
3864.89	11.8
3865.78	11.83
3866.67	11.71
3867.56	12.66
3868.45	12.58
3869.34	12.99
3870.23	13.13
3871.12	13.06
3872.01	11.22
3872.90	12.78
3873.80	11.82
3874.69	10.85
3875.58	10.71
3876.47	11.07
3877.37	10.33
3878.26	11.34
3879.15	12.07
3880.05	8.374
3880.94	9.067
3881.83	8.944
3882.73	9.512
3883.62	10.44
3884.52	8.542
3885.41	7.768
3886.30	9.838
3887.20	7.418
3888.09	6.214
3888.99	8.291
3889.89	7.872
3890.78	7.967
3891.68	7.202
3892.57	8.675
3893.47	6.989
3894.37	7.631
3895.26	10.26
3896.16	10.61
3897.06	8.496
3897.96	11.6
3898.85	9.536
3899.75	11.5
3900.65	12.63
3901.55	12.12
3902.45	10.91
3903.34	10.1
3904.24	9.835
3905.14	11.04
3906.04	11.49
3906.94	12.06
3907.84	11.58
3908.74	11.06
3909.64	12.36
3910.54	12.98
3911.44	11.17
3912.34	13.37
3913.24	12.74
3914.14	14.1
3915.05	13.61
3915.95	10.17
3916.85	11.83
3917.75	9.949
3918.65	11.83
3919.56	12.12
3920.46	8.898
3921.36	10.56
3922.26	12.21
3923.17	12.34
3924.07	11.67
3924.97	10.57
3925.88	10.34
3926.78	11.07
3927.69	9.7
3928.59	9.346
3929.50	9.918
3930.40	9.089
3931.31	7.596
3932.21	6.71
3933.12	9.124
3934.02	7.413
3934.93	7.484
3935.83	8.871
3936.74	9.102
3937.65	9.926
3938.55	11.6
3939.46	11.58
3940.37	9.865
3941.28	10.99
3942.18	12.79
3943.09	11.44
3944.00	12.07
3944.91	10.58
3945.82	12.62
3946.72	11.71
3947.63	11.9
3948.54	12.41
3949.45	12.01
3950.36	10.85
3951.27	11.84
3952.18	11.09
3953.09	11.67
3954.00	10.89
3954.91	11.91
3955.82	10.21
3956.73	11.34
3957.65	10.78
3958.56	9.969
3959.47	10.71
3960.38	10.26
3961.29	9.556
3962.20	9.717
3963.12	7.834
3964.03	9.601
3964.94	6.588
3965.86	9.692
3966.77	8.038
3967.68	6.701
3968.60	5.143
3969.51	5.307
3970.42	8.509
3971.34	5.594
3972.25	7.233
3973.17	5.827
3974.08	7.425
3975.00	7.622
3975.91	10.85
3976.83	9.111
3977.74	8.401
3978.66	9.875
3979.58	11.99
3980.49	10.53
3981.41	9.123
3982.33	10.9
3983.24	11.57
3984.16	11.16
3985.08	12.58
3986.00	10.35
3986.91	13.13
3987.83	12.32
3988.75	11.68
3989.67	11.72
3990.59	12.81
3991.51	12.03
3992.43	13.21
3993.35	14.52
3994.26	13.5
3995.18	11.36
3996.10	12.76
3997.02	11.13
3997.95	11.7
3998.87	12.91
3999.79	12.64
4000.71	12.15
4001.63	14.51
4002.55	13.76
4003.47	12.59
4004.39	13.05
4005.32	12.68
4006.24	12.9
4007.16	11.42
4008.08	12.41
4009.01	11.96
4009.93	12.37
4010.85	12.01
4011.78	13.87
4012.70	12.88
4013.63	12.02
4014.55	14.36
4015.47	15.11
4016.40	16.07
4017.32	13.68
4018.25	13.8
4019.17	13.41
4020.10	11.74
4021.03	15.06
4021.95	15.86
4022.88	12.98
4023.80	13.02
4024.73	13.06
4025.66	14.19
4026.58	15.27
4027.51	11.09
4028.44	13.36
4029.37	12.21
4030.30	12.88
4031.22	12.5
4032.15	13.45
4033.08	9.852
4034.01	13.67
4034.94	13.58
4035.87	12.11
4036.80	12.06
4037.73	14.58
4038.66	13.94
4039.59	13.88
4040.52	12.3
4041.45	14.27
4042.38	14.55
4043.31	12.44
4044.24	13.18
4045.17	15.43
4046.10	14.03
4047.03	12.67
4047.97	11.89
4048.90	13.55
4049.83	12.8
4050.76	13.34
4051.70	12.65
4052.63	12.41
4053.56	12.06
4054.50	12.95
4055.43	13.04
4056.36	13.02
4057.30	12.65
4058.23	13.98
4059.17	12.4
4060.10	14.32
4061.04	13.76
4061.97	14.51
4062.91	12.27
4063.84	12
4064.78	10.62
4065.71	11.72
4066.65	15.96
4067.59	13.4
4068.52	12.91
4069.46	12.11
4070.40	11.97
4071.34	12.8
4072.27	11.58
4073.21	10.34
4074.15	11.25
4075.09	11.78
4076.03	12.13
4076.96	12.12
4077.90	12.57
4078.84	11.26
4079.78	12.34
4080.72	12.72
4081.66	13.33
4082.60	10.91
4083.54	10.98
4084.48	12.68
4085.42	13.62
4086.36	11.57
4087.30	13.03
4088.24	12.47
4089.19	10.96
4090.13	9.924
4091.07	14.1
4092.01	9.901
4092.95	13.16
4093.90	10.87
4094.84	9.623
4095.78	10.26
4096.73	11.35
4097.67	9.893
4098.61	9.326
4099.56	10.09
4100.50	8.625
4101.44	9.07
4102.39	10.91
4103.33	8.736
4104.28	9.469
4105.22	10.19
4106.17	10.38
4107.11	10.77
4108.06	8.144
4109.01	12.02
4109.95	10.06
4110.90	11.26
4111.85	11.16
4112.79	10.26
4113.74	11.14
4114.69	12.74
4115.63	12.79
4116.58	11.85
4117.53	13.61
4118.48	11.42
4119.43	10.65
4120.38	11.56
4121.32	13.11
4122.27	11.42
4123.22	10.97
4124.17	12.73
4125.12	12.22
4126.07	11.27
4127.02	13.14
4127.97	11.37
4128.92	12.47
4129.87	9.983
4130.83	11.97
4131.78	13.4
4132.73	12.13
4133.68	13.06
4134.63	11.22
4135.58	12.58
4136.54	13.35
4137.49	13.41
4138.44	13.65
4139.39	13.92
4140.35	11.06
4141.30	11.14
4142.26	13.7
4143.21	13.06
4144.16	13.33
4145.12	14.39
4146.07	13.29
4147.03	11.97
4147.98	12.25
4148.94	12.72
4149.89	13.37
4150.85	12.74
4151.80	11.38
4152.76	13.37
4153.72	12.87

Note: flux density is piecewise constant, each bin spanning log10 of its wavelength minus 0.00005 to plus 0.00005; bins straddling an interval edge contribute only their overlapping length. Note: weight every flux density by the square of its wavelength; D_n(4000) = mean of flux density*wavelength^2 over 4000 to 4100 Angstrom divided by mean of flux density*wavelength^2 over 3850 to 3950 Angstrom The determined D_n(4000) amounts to 1.3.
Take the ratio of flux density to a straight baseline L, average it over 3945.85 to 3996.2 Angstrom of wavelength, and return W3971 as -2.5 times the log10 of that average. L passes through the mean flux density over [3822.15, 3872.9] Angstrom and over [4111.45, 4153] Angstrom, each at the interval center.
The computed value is 0.07 mag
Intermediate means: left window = 9.95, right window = 12.3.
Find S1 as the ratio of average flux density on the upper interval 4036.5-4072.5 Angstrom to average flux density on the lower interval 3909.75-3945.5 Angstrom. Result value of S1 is 1.22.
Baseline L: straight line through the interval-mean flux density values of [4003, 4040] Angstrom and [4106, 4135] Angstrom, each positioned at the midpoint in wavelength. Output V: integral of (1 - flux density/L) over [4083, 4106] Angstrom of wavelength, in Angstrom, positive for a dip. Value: 2.3 Angstrom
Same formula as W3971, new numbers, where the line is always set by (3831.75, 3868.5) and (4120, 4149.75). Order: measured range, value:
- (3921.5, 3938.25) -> 0.11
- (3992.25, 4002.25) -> -0.14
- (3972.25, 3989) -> 0.10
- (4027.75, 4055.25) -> -0.12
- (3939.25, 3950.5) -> -0.08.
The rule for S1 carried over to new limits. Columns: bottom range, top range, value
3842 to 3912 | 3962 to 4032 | 1.09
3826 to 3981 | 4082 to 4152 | 1.16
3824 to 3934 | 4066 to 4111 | 1.12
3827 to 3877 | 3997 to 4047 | 1.30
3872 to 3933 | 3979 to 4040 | 1.23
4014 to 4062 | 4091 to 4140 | 0.85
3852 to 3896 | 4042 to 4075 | 1.22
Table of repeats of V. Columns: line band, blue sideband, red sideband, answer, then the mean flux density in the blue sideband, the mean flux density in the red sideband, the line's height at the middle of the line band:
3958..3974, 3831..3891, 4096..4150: 3.9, 9.97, 11.7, 10.6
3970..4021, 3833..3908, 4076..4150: -3.8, 10.1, 11.7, 10.9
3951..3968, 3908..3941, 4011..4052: 2.3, 10.6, 13.4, 11.5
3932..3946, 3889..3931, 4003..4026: 1.6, 10.7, 13.3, 11.4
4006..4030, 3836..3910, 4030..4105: -3.2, 10.3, 12.2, 11.7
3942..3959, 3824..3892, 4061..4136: -1.5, 9.81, 11.6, 10.5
